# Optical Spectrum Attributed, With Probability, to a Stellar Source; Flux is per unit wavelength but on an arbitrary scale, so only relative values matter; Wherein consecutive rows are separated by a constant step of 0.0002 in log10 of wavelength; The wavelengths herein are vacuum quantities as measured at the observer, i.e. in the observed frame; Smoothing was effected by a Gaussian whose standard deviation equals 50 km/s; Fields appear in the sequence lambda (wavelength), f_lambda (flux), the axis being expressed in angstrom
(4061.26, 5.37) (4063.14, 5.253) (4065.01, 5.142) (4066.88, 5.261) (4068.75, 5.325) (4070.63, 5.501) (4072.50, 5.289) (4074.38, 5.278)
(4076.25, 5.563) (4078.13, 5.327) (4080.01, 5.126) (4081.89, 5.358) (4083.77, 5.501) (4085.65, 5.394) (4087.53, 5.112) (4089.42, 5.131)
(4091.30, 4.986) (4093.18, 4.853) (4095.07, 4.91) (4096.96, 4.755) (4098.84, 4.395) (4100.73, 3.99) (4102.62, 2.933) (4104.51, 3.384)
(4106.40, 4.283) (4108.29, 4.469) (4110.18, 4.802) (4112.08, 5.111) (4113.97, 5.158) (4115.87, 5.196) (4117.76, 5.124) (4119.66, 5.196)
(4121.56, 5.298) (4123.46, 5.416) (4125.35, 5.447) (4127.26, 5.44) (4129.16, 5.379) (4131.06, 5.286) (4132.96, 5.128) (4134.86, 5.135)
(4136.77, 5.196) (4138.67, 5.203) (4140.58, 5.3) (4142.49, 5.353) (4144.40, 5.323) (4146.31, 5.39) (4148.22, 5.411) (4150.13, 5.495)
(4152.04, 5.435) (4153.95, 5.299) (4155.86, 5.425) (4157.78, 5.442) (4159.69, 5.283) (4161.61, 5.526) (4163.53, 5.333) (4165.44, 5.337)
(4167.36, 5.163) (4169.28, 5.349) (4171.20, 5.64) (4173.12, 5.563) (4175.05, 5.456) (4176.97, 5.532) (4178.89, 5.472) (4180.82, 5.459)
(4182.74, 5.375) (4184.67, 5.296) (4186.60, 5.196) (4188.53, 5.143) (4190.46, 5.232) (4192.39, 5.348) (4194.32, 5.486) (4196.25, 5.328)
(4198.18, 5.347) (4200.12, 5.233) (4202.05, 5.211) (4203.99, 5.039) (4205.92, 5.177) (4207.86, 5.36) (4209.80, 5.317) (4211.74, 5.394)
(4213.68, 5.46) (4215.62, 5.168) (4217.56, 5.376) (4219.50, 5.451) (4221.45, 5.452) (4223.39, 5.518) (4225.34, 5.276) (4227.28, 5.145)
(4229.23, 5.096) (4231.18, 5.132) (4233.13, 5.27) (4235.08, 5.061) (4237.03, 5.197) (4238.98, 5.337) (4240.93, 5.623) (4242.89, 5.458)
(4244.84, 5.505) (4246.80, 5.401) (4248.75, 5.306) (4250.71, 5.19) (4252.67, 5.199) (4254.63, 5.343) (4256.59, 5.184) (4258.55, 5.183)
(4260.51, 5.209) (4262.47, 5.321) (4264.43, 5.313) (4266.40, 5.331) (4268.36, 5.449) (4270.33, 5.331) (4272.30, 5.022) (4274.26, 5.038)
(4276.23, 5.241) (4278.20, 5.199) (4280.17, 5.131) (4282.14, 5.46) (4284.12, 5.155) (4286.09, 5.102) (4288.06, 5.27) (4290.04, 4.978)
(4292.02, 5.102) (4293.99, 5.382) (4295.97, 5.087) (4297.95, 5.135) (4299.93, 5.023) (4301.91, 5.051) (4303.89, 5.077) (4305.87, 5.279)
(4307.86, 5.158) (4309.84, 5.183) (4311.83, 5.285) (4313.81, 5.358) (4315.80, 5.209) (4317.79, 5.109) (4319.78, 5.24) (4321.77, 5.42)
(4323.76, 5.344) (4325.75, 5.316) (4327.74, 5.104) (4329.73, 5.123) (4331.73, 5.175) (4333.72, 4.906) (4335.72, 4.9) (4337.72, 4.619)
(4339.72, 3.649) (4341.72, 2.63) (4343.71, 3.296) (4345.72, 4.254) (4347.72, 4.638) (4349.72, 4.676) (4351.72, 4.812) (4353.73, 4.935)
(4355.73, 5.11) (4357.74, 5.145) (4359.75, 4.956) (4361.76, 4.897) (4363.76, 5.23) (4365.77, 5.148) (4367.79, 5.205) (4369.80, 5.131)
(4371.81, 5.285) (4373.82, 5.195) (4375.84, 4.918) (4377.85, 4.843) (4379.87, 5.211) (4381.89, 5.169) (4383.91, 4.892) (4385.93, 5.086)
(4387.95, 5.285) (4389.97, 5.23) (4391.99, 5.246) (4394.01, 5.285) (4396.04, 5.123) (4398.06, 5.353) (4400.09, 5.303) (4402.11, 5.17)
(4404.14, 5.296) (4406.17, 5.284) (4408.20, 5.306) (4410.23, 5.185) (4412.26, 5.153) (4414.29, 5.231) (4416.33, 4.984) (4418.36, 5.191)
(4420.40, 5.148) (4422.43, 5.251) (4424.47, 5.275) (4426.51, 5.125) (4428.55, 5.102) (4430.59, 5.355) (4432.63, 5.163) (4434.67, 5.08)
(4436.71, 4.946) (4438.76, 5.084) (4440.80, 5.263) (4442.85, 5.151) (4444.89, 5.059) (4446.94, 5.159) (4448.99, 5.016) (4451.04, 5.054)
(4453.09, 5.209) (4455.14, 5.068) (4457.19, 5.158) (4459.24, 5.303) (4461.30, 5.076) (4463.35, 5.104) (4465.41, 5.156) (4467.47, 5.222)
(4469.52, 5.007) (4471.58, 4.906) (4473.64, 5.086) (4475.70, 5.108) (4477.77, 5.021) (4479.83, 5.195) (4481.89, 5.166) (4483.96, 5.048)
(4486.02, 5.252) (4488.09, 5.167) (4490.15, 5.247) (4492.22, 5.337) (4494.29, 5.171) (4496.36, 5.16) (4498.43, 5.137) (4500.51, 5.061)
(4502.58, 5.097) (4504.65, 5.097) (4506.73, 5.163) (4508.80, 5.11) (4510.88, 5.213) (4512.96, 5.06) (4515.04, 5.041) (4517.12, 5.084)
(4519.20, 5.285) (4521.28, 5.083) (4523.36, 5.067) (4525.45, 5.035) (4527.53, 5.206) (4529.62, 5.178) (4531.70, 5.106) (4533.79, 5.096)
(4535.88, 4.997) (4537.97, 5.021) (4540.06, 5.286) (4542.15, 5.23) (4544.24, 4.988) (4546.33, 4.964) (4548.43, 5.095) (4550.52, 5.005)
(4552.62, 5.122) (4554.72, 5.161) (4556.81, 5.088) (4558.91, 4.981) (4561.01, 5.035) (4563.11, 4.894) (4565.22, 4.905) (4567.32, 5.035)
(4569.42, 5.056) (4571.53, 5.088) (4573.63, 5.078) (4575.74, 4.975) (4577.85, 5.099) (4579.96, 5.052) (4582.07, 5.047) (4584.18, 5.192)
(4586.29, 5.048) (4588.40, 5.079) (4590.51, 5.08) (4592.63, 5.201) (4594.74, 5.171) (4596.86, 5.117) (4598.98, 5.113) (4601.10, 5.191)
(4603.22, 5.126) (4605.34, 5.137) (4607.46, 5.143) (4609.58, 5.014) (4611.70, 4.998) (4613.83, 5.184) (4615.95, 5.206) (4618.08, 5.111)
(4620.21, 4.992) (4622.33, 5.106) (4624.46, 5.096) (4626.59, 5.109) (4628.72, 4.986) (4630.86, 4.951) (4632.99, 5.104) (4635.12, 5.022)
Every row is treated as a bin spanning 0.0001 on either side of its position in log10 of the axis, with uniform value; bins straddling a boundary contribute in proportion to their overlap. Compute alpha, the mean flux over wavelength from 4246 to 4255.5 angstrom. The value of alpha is 5.29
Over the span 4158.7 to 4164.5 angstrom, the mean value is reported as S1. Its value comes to 5.39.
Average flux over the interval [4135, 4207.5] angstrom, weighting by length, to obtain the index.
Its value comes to 5.34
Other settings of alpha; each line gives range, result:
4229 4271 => 5.3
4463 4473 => 5.08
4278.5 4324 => 5.19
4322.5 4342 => 4.76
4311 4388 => 4.91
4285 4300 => 5.14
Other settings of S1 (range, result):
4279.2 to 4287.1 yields 5.21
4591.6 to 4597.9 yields 5.16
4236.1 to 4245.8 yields 5.43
